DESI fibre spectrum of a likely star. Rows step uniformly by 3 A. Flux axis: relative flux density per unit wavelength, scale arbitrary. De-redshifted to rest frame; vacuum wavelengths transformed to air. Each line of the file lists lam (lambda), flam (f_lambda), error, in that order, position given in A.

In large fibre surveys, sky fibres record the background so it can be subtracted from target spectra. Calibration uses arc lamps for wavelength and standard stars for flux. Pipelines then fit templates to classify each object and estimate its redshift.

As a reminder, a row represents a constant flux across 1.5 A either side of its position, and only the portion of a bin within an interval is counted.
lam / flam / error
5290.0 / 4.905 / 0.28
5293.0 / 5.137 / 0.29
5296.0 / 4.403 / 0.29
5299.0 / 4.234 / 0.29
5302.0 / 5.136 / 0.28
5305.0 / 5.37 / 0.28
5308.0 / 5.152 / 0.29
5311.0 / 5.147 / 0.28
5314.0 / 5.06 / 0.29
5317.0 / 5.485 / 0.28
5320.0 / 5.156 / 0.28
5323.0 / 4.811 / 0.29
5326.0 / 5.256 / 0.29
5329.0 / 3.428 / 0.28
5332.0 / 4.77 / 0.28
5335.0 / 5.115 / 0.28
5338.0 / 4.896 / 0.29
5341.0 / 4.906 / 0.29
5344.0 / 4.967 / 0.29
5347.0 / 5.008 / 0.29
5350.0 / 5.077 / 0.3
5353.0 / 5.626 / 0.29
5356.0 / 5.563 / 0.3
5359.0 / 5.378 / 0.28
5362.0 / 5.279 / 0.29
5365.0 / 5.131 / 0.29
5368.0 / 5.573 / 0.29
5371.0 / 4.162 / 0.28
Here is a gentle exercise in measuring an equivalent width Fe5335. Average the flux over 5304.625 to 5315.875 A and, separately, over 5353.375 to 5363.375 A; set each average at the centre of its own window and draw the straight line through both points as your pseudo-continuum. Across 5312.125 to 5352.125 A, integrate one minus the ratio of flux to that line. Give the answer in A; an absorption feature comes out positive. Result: 2.7 A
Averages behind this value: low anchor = 5.17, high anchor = 5.43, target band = 4.93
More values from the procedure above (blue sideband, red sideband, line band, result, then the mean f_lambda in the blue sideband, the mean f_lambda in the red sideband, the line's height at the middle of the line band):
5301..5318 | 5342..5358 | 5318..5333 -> 1.49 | 5.22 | 5.24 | 5.23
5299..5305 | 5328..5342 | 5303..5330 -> -1.02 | 4.97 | 4.66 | 4.83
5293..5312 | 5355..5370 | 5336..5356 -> 0.41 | 4.92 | 5.34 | 5.22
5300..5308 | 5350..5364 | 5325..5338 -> 1.59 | 5.17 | 5.41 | 5.29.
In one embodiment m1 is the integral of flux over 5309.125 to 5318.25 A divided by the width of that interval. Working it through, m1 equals 5.22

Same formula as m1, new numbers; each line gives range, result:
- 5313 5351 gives 4.91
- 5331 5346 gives 4.94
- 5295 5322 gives 5.02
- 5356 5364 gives 5.36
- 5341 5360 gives 5.24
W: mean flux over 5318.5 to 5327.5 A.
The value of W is 5.07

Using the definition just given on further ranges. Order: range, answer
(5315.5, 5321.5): 5.32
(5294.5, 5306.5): 4.79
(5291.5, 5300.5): 4.59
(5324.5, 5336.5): 4.64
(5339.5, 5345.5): 4.94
